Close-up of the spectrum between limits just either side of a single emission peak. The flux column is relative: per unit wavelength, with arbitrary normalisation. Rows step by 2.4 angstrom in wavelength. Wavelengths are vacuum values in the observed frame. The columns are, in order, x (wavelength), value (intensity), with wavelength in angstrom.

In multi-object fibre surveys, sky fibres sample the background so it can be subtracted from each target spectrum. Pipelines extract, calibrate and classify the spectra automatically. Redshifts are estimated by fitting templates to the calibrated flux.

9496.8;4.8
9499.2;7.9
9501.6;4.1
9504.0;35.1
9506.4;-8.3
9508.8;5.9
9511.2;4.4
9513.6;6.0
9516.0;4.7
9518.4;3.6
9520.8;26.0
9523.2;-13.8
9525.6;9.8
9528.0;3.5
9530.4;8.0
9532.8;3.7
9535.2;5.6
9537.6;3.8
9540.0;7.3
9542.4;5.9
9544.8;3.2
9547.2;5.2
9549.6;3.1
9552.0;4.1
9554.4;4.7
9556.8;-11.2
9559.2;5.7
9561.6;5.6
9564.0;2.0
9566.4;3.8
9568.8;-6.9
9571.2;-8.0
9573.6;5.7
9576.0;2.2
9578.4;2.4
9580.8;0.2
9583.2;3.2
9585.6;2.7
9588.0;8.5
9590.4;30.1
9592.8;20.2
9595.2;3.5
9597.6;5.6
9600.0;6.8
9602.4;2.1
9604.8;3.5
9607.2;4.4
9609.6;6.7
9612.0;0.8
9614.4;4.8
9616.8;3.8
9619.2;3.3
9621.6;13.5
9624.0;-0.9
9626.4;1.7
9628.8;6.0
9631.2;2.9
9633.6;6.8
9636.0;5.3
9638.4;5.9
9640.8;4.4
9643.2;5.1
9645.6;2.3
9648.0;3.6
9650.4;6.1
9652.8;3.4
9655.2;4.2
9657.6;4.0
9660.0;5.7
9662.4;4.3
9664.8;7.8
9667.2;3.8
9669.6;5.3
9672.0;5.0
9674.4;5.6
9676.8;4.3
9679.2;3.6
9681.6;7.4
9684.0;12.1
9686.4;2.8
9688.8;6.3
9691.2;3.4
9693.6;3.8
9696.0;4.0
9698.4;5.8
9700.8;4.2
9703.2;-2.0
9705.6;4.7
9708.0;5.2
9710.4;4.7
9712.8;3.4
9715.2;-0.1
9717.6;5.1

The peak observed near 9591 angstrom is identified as H-beta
